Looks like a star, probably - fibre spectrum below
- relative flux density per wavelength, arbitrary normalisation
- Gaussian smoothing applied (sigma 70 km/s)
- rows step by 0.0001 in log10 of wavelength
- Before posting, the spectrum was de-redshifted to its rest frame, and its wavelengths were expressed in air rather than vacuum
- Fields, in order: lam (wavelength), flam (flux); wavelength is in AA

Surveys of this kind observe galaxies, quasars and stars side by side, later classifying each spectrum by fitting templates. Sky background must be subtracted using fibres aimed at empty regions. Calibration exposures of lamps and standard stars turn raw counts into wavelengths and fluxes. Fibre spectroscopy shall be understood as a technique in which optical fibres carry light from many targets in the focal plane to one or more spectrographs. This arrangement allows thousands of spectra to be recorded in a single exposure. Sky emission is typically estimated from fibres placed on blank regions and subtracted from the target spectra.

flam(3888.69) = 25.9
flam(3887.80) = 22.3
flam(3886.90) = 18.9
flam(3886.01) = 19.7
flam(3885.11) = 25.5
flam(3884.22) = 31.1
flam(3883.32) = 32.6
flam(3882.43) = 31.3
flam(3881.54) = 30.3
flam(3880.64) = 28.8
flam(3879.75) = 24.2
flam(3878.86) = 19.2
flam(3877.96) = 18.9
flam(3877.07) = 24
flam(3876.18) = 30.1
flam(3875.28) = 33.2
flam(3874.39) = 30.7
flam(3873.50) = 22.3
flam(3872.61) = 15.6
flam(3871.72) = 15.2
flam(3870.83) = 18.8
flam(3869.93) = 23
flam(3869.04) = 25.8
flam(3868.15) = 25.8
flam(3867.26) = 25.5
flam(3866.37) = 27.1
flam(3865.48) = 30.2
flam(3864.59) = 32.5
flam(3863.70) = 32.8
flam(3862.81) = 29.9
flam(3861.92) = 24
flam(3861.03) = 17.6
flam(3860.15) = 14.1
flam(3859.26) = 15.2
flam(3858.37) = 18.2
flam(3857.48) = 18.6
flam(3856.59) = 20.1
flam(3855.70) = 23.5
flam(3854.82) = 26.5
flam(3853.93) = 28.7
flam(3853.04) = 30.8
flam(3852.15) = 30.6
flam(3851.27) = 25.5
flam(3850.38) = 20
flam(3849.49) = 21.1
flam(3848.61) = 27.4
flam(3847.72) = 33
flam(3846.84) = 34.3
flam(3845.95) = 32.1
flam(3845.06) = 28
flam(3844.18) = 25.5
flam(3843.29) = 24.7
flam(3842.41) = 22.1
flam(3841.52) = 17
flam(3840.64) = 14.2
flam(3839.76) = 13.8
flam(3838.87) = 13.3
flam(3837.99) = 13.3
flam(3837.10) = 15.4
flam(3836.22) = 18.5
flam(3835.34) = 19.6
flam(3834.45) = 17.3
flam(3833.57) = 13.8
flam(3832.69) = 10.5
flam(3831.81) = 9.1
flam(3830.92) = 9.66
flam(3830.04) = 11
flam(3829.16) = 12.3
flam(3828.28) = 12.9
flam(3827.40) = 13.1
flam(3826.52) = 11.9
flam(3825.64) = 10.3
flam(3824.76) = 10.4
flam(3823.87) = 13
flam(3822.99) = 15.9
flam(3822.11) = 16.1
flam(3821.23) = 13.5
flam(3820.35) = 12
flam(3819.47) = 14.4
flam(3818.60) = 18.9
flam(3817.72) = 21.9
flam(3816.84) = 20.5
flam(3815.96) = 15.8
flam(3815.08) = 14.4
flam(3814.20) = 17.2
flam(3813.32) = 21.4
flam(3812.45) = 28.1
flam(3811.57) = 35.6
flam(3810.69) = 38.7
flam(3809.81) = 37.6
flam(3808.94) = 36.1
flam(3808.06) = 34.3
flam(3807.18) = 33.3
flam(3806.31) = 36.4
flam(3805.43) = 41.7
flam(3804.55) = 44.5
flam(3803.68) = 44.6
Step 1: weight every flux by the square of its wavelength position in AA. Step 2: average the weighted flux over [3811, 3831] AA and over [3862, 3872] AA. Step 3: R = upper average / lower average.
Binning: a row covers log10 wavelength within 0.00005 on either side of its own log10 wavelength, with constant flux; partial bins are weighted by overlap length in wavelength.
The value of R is 1.64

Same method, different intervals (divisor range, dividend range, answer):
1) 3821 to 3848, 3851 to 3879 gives 1.46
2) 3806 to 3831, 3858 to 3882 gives 1.23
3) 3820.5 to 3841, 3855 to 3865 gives 1.70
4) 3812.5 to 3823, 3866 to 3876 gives 1.43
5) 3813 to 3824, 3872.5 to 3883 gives 1.63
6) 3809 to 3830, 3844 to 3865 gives 1.39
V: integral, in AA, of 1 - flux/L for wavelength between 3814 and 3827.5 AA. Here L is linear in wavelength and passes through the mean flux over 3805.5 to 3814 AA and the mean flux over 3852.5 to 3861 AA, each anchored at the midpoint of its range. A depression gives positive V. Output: 6.9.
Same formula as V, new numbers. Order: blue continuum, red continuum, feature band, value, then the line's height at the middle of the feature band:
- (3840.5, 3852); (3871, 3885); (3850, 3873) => 1.7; 25.6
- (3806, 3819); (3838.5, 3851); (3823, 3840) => 8.0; 25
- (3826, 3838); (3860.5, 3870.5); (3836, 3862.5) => -3.1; 20.2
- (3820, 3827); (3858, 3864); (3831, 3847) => -1.8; 16.4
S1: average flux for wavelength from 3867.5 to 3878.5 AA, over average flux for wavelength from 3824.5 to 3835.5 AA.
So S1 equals 1.92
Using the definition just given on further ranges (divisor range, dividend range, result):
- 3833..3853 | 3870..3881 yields 1.06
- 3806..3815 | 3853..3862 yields 0.68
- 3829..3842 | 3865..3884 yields 1.82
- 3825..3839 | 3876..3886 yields 2.01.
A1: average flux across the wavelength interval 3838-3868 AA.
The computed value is 24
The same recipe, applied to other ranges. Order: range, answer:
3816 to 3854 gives 18.4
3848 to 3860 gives 23.4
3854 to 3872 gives 23.4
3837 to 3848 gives 22.1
